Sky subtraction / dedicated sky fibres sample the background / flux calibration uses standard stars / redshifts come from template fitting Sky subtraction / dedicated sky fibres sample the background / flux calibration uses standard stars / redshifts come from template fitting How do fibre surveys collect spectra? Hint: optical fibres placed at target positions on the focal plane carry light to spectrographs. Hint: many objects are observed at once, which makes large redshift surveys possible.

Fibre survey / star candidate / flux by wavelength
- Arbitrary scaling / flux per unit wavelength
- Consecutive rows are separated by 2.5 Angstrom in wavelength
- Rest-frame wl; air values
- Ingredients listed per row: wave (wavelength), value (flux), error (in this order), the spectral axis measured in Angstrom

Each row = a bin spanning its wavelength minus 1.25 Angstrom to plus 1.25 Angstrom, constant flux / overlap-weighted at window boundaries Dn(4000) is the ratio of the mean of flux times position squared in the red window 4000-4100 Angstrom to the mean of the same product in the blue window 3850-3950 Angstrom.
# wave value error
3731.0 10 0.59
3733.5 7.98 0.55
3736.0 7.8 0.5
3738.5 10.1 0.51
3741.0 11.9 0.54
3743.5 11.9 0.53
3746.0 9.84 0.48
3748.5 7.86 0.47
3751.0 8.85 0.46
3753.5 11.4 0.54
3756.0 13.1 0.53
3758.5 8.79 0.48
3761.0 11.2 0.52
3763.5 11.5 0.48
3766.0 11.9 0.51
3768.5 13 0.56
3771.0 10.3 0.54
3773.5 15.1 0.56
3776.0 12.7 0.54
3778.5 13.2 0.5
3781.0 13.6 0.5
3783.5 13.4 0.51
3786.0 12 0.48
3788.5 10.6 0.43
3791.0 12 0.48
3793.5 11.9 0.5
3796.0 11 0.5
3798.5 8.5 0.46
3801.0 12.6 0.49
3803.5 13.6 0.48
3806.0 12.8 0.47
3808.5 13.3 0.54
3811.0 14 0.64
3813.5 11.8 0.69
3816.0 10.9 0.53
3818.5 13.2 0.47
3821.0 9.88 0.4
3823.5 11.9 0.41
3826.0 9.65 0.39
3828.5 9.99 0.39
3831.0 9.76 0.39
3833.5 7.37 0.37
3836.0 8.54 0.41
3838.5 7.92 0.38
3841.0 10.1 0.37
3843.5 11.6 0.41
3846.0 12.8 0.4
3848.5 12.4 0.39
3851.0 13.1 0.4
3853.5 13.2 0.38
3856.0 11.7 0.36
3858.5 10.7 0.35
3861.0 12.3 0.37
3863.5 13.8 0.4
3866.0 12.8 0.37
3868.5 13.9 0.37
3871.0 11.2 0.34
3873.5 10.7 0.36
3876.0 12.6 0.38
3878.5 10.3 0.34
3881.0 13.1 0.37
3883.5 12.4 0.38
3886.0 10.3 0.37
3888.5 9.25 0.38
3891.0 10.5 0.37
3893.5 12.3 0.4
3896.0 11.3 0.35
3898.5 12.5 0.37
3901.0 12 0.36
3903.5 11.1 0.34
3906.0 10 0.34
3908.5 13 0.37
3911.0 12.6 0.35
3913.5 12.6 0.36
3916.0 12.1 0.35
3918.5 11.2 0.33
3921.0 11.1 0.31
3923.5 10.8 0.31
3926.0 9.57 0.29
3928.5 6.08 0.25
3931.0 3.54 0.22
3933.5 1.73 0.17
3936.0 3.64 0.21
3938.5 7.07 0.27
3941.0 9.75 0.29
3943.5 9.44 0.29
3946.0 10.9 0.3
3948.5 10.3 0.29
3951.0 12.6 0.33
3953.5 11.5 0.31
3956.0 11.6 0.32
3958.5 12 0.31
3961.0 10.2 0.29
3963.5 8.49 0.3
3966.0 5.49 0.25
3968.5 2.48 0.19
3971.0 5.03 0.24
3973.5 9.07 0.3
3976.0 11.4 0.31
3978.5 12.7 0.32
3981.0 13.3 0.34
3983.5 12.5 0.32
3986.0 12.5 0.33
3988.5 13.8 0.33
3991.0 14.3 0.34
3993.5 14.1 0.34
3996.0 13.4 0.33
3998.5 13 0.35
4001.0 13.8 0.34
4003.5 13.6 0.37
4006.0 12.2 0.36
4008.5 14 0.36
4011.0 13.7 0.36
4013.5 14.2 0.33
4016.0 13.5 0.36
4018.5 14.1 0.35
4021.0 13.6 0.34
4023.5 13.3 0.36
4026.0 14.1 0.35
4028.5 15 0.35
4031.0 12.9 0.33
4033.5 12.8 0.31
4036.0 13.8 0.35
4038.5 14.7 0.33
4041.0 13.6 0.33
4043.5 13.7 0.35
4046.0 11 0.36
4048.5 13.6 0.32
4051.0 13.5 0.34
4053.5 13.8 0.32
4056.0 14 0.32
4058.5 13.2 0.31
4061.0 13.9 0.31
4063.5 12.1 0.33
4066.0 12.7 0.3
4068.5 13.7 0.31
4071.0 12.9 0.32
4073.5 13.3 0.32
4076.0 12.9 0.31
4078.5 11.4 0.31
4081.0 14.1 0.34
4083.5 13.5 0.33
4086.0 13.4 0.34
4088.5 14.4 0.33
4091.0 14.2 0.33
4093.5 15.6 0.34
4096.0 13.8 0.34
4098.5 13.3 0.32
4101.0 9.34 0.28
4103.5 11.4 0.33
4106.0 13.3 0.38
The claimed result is 1.37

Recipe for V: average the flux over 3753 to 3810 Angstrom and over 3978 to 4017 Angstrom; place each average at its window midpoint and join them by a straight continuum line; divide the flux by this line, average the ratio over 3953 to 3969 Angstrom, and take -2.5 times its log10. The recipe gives 0.416 mag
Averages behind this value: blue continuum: 12.1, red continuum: 13.4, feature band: 8.99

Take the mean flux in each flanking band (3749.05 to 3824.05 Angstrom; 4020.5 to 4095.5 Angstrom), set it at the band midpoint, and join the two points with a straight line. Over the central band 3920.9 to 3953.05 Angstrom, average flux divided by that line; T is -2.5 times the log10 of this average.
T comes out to 0.49 mag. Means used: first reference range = 11.9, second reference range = 13.5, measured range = 8.17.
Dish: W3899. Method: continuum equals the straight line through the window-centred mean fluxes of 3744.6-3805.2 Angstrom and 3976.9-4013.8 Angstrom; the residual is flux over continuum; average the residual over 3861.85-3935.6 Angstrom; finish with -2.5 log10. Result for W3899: 0.17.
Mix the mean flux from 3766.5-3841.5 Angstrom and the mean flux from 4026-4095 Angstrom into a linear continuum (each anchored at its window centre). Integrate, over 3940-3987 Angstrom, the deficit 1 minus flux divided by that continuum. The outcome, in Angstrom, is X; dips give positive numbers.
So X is 9.9 Angstrom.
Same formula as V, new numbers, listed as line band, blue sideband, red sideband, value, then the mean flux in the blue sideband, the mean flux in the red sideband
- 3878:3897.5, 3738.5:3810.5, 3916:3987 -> -0.12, 11.7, 9.18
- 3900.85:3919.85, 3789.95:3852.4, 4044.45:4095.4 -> 0.02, 11.2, 13.4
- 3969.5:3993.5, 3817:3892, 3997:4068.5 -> 0.11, 11.2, 13.5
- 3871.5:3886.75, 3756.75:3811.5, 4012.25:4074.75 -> 0.09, 12.1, 13.5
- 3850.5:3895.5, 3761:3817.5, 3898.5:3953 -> -0.12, 12.2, 9.67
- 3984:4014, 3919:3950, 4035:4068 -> -0.23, 7.95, 13.4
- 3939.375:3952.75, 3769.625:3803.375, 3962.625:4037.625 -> 0.16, 12.1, 12.2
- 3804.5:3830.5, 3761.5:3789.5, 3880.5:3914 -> 0.04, 12.5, 11.6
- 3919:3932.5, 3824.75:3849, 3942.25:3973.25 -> 0.14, 9.94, 9.17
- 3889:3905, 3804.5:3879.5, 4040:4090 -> 0.04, 11.5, 13.2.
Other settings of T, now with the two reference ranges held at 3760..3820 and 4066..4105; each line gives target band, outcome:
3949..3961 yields 0.10 mag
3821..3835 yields 0.26 mag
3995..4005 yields -0.04 mag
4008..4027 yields -0.07 mag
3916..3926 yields 0.15 mag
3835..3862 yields 0.10 mag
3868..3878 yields 0.06 mag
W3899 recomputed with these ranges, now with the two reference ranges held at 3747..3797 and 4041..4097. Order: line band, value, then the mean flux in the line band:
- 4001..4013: -0.04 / 13.5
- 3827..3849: 0.21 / 9.97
